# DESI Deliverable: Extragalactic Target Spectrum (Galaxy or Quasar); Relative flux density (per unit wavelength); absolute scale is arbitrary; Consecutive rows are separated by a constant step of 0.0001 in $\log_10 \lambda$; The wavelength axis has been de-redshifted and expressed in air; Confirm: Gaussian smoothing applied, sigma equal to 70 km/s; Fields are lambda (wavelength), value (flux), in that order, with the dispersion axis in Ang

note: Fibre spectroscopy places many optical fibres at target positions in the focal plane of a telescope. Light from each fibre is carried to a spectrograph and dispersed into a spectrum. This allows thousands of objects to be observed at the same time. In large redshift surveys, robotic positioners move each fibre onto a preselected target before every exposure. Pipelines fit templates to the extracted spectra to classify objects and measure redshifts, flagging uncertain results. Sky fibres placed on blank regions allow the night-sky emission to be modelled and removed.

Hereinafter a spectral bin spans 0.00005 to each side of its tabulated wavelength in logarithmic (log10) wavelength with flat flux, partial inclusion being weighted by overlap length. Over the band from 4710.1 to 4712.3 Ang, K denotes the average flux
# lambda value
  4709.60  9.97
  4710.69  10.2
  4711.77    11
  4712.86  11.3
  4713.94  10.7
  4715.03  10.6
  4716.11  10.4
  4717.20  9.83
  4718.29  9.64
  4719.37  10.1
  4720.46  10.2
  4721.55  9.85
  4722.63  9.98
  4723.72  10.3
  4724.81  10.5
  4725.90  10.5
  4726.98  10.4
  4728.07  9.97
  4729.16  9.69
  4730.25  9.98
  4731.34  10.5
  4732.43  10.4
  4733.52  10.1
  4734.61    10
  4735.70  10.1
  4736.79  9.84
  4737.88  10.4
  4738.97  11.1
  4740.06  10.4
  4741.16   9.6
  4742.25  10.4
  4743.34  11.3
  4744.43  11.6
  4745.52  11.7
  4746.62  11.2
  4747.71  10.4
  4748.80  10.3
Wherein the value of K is 10.6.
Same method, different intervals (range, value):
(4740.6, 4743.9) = 10.4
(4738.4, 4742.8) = 10.4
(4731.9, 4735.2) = 10.2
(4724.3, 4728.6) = 10.4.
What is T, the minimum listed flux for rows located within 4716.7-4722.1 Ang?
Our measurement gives 9.64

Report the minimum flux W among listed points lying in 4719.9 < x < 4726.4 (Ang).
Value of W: 9.85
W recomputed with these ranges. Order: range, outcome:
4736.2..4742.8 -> 9.6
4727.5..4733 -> 9.69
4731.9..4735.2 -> 10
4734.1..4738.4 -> 9.84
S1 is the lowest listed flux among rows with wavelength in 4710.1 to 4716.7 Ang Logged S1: 10.2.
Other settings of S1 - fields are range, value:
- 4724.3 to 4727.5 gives 10.4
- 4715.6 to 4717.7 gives 9.83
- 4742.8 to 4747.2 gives 11.2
